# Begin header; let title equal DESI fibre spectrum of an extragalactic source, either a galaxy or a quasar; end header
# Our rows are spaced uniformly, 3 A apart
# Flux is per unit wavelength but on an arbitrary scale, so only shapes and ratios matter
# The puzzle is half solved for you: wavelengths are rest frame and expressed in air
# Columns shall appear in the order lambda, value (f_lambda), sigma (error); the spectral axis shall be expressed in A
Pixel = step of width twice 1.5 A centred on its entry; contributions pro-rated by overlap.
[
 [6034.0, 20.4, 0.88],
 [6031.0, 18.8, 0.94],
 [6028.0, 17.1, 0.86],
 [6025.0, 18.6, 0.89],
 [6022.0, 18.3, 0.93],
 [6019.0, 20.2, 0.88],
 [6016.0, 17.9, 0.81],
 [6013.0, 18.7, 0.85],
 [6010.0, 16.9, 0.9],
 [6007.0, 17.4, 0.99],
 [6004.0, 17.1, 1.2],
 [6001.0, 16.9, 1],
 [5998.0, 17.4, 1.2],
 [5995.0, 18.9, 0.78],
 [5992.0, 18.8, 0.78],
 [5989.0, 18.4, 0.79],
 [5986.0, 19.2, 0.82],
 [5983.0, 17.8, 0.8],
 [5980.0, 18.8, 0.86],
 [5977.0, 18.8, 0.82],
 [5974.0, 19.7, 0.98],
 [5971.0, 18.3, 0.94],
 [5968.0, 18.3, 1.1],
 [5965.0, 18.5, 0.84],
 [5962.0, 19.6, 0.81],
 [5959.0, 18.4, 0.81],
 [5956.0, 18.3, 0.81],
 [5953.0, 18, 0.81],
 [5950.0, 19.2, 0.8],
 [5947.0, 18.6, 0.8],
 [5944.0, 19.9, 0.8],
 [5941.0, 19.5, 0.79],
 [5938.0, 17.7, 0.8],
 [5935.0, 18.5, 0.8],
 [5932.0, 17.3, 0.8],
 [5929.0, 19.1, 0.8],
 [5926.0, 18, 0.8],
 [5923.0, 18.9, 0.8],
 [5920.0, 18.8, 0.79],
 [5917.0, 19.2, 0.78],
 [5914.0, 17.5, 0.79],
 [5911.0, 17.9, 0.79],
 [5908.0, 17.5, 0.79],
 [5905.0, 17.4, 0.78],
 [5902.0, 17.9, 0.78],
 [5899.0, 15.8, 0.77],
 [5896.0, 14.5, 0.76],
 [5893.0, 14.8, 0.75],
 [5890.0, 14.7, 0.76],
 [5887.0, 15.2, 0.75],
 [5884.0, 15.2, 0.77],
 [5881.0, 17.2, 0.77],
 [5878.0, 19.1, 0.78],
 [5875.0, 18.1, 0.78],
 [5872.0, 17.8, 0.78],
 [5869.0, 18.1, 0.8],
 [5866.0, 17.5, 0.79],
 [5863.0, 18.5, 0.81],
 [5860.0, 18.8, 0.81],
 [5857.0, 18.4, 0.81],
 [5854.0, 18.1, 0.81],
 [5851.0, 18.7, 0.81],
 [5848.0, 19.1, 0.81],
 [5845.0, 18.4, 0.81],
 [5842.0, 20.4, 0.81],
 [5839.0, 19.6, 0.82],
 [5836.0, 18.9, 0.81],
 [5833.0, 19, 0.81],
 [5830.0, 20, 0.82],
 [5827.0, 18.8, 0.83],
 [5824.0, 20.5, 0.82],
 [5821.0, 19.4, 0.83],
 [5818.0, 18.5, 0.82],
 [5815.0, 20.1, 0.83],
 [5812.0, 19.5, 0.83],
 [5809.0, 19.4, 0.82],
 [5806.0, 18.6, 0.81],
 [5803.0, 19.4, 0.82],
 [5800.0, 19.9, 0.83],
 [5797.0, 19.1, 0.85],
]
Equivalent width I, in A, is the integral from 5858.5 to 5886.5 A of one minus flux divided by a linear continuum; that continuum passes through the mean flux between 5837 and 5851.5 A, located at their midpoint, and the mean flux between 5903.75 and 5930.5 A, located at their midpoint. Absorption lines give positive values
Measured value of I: 1.7 A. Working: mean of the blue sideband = 19.3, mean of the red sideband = 18.3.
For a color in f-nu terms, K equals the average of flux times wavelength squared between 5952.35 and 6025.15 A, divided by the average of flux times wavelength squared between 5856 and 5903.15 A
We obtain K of 1.12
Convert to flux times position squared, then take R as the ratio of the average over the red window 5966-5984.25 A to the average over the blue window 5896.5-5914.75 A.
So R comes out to 1.11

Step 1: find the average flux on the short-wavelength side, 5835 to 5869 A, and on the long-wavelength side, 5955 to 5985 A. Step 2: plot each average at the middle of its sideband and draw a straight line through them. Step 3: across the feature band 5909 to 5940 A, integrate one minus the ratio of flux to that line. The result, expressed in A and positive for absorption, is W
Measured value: 0.7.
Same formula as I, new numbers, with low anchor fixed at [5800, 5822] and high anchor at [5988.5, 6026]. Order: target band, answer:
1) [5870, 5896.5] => 3.48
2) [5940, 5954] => -0.45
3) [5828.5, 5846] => -0.24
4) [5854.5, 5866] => 0.38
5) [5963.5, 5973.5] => -0.09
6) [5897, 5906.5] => 0.94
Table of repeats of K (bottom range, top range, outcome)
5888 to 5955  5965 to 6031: 1.06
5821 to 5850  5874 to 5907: 0.86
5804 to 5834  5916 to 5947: 1.00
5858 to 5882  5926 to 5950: 1.05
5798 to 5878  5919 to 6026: 1.02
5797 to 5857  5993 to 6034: 1.00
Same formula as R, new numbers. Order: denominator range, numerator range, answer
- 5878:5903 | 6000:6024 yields 1.18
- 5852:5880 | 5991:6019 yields 1.03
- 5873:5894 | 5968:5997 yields 1.18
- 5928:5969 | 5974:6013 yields 0.99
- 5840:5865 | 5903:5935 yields 0.99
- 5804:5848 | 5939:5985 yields 1.02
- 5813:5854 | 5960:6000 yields 1.01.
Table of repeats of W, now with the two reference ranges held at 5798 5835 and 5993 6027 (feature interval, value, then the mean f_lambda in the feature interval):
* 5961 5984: -0.5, 18.7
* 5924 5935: 0.2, 18.2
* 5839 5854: 0.1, 19.1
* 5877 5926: 4.7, 17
